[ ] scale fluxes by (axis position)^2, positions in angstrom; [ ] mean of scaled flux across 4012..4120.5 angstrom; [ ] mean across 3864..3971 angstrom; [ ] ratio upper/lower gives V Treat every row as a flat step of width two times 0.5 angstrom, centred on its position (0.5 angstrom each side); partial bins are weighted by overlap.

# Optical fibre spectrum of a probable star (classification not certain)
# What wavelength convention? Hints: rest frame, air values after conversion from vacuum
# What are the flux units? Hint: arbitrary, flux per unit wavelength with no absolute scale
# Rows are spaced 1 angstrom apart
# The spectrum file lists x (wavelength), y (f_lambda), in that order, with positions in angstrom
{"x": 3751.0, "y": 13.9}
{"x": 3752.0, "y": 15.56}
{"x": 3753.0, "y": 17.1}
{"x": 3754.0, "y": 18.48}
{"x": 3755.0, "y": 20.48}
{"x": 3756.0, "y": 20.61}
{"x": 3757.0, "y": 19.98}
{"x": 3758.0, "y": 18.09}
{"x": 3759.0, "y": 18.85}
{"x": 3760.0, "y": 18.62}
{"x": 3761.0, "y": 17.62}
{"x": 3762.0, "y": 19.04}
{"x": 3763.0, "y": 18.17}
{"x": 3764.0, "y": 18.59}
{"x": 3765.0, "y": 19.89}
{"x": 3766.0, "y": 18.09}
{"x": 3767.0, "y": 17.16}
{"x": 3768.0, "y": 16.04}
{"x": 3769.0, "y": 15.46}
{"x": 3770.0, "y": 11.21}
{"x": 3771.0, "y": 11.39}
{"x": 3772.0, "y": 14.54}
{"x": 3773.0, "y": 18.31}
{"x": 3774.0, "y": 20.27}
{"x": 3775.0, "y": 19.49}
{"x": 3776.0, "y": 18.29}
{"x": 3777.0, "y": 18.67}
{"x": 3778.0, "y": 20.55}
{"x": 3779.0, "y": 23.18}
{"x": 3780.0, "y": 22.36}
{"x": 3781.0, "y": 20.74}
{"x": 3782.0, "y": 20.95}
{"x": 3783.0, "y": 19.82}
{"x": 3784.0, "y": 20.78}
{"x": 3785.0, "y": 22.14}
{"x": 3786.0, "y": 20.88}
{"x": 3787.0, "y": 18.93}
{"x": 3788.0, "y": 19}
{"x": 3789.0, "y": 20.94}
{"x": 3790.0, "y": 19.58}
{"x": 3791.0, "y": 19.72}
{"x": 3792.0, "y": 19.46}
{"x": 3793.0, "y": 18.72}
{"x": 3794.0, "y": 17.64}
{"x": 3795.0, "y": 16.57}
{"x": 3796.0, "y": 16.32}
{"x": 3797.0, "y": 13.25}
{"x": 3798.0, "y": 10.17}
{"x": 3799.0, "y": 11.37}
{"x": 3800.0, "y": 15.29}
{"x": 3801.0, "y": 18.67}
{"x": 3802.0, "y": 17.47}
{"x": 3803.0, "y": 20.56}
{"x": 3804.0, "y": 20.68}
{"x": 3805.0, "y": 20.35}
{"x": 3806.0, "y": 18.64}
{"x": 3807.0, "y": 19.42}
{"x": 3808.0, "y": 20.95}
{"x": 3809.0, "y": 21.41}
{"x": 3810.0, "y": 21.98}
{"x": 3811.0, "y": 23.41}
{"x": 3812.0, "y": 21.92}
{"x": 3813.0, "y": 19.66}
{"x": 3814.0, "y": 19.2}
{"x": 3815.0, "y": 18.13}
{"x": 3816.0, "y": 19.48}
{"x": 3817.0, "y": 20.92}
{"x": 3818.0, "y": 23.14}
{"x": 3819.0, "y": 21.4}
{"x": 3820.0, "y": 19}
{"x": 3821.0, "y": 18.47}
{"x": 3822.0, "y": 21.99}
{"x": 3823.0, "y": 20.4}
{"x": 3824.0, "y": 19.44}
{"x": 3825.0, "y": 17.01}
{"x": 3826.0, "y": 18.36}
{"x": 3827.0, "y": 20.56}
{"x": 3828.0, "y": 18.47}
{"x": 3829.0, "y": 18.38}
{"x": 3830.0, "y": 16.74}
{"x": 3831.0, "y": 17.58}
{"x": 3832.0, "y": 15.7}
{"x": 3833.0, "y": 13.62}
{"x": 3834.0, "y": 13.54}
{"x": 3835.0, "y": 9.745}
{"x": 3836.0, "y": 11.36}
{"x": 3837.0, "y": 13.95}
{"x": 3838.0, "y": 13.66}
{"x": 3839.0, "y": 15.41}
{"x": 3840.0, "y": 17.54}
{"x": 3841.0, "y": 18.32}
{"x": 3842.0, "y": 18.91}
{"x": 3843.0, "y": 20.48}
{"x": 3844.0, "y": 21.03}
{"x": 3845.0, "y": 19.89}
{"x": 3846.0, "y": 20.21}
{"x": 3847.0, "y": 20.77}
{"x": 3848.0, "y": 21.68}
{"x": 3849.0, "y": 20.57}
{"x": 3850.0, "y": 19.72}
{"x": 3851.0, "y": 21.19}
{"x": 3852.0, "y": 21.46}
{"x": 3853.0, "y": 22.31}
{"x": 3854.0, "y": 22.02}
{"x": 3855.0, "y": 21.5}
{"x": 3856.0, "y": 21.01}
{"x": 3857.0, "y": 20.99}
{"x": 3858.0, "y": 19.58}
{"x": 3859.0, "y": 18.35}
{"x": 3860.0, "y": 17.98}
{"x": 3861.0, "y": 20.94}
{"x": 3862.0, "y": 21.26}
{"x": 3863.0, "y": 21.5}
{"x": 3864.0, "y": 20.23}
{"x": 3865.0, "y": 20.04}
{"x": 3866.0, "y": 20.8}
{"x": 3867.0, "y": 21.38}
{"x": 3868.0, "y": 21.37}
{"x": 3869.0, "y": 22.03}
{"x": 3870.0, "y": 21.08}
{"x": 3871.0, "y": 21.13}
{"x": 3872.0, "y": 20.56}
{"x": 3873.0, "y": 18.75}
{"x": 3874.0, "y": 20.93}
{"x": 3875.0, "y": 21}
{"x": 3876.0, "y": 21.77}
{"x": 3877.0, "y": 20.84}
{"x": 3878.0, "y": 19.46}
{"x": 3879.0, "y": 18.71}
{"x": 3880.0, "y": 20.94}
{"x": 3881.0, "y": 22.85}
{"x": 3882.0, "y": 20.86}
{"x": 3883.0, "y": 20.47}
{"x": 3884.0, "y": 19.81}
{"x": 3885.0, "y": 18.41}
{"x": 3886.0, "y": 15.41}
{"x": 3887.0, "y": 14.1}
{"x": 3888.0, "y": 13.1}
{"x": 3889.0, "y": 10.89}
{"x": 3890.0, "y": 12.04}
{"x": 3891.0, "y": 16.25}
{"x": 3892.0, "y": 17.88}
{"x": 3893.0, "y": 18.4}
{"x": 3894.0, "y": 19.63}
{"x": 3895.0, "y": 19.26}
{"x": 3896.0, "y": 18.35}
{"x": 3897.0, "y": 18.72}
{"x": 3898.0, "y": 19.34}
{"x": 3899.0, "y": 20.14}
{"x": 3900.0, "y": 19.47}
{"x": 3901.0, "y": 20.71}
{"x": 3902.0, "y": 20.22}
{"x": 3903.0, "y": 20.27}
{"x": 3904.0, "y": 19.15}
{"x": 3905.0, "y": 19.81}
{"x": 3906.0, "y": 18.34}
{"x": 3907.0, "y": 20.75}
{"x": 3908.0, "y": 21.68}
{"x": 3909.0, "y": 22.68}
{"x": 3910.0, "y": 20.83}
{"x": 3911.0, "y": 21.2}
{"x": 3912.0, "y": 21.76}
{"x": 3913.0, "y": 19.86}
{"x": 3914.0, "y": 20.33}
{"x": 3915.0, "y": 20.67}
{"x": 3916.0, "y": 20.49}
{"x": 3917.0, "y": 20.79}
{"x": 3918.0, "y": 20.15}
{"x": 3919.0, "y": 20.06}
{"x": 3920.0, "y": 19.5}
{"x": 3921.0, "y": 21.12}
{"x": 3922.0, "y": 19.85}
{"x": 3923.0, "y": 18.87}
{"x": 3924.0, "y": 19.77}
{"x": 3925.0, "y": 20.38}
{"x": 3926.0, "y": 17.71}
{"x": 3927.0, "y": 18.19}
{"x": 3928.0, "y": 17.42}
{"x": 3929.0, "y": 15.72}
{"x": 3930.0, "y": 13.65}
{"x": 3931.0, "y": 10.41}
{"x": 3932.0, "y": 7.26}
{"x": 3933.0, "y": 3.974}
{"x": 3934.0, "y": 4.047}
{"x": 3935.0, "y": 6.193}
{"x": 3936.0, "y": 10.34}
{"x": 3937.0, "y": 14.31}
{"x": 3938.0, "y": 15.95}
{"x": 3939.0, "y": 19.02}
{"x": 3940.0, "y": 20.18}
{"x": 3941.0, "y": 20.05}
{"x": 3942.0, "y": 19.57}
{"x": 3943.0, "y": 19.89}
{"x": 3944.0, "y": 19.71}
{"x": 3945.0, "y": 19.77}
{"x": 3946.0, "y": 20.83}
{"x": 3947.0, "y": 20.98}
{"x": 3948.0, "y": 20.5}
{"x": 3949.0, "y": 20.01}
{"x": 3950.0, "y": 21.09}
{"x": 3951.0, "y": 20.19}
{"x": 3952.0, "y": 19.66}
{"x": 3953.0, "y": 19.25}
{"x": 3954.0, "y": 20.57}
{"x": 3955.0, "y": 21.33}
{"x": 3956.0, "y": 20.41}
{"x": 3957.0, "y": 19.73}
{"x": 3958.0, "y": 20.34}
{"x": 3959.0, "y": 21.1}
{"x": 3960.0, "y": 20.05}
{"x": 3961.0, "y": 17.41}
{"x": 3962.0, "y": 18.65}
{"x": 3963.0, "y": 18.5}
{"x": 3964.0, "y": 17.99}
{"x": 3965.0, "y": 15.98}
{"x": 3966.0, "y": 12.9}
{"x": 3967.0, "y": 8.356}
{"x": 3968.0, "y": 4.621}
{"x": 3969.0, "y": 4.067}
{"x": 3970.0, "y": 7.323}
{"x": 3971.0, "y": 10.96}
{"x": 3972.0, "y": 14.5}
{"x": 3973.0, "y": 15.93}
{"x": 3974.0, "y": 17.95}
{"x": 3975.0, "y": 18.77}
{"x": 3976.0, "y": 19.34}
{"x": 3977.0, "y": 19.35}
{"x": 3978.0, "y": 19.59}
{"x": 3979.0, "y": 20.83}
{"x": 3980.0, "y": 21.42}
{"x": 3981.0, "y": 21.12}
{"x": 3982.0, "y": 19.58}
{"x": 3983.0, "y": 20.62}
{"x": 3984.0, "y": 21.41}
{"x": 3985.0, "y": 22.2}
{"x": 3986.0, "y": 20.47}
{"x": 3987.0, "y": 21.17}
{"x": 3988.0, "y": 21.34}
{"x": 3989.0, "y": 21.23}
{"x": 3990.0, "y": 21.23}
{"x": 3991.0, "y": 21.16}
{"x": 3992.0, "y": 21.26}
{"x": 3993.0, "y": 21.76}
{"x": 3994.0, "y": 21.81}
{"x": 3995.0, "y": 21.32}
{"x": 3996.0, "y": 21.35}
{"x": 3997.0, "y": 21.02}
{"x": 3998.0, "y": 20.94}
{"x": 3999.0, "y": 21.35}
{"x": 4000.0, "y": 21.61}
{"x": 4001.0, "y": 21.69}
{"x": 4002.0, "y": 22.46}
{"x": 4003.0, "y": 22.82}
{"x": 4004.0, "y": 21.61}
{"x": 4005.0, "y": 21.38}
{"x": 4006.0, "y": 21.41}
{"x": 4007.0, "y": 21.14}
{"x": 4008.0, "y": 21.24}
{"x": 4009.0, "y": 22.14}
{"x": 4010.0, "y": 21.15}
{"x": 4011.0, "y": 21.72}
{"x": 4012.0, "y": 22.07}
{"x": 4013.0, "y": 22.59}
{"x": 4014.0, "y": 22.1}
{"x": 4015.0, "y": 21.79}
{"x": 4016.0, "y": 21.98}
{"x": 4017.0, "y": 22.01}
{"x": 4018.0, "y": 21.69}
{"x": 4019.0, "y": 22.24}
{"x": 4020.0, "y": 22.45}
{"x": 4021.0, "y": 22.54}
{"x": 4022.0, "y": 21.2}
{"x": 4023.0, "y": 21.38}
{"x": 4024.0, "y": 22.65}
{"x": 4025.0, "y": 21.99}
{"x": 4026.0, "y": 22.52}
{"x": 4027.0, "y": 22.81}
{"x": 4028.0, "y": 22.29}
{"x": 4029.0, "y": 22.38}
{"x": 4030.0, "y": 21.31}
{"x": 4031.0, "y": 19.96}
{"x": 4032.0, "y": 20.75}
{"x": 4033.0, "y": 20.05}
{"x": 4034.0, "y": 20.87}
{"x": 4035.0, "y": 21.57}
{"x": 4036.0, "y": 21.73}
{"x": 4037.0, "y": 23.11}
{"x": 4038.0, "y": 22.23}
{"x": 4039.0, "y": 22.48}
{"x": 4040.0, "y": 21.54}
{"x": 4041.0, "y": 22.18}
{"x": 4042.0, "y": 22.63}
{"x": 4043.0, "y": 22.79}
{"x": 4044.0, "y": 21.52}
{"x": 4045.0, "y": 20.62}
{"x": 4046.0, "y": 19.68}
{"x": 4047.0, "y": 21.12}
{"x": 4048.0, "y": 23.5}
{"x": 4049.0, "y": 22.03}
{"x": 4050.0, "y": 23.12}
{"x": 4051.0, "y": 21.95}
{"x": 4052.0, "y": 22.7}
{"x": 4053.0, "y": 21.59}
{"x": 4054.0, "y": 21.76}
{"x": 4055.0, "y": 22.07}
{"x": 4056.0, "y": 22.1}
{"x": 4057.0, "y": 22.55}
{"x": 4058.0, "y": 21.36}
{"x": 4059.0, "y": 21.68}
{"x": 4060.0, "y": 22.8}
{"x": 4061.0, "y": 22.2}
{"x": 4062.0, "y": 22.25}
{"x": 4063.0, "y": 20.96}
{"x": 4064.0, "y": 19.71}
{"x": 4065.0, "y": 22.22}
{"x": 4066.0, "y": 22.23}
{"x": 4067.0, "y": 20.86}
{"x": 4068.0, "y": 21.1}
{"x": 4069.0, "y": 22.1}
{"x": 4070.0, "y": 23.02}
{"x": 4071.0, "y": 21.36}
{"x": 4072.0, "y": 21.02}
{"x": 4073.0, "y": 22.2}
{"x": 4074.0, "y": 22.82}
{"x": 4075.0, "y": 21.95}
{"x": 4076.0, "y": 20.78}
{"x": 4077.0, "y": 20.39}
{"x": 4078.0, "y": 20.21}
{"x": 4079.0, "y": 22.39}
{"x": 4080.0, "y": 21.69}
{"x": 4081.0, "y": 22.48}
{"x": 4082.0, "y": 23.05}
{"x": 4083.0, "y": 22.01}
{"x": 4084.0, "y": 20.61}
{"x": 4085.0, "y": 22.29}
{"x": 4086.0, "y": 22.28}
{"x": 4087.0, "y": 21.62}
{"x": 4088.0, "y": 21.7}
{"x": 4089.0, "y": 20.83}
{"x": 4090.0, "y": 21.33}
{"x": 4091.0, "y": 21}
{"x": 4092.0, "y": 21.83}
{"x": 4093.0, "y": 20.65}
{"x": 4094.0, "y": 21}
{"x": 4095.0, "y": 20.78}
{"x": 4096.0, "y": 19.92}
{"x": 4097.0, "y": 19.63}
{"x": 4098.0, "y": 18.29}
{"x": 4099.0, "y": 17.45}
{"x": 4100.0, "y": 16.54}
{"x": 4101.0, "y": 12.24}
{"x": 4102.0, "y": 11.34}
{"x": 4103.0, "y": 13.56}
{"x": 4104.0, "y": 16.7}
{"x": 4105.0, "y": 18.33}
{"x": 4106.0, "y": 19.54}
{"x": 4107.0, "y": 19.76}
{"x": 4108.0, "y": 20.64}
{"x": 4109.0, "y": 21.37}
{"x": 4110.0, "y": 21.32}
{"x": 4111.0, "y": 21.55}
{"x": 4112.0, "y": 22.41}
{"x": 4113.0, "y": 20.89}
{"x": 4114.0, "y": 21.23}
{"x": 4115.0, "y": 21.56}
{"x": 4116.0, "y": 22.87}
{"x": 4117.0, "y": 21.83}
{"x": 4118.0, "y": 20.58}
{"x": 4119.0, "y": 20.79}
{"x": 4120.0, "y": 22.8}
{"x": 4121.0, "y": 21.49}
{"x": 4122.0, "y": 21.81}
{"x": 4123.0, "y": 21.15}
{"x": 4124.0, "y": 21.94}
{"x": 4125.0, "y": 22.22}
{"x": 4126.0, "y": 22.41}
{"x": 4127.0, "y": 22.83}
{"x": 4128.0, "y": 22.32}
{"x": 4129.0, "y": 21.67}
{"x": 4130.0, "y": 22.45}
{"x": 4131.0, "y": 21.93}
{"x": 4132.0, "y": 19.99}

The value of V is 1.26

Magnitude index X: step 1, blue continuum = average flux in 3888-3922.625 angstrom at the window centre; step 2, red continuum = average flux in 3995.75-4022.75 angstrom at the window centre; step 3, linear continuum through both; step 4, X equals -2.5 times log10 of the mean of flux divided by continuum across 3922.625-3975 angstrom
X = 0.24 mag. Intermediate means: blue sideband 19.3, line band 16.2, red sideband 21.8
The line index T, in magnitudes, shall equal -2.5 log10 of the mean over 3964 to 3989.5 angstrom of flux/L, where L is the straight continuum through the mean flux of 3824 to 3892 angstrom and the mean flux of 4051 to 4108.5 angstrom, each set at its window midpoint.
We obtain 0.175 mag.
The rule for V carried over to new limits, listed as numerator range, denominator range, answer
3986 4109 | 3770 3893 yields 1.25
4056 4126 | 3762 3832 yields 1.29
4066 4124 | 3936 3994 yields 1.19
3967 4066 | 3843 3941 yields 1.18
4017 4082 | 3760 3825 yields 1.32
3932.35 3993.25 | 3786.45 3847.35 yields 1.04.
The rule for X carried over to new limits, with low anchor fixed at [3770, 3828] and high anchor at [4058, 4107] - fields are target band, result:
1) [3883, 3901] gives 0.13 mag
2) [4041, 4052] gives -0.08 mag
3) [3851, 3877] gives -0.08 mag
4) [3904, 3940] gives 0.14 mag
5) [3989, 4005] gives -0.08 mag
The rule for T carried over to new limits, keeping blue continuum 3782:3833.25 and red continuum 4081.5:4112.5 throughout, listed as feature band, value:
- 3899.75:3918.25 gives -0.07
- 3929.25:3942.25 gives 0.46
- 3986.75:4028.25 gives -0.12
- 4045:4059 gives -0.12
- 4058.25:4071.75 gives -0.11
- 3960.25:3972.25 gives 0.46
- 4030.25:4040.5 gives -0.10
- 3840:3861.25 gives -0.07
